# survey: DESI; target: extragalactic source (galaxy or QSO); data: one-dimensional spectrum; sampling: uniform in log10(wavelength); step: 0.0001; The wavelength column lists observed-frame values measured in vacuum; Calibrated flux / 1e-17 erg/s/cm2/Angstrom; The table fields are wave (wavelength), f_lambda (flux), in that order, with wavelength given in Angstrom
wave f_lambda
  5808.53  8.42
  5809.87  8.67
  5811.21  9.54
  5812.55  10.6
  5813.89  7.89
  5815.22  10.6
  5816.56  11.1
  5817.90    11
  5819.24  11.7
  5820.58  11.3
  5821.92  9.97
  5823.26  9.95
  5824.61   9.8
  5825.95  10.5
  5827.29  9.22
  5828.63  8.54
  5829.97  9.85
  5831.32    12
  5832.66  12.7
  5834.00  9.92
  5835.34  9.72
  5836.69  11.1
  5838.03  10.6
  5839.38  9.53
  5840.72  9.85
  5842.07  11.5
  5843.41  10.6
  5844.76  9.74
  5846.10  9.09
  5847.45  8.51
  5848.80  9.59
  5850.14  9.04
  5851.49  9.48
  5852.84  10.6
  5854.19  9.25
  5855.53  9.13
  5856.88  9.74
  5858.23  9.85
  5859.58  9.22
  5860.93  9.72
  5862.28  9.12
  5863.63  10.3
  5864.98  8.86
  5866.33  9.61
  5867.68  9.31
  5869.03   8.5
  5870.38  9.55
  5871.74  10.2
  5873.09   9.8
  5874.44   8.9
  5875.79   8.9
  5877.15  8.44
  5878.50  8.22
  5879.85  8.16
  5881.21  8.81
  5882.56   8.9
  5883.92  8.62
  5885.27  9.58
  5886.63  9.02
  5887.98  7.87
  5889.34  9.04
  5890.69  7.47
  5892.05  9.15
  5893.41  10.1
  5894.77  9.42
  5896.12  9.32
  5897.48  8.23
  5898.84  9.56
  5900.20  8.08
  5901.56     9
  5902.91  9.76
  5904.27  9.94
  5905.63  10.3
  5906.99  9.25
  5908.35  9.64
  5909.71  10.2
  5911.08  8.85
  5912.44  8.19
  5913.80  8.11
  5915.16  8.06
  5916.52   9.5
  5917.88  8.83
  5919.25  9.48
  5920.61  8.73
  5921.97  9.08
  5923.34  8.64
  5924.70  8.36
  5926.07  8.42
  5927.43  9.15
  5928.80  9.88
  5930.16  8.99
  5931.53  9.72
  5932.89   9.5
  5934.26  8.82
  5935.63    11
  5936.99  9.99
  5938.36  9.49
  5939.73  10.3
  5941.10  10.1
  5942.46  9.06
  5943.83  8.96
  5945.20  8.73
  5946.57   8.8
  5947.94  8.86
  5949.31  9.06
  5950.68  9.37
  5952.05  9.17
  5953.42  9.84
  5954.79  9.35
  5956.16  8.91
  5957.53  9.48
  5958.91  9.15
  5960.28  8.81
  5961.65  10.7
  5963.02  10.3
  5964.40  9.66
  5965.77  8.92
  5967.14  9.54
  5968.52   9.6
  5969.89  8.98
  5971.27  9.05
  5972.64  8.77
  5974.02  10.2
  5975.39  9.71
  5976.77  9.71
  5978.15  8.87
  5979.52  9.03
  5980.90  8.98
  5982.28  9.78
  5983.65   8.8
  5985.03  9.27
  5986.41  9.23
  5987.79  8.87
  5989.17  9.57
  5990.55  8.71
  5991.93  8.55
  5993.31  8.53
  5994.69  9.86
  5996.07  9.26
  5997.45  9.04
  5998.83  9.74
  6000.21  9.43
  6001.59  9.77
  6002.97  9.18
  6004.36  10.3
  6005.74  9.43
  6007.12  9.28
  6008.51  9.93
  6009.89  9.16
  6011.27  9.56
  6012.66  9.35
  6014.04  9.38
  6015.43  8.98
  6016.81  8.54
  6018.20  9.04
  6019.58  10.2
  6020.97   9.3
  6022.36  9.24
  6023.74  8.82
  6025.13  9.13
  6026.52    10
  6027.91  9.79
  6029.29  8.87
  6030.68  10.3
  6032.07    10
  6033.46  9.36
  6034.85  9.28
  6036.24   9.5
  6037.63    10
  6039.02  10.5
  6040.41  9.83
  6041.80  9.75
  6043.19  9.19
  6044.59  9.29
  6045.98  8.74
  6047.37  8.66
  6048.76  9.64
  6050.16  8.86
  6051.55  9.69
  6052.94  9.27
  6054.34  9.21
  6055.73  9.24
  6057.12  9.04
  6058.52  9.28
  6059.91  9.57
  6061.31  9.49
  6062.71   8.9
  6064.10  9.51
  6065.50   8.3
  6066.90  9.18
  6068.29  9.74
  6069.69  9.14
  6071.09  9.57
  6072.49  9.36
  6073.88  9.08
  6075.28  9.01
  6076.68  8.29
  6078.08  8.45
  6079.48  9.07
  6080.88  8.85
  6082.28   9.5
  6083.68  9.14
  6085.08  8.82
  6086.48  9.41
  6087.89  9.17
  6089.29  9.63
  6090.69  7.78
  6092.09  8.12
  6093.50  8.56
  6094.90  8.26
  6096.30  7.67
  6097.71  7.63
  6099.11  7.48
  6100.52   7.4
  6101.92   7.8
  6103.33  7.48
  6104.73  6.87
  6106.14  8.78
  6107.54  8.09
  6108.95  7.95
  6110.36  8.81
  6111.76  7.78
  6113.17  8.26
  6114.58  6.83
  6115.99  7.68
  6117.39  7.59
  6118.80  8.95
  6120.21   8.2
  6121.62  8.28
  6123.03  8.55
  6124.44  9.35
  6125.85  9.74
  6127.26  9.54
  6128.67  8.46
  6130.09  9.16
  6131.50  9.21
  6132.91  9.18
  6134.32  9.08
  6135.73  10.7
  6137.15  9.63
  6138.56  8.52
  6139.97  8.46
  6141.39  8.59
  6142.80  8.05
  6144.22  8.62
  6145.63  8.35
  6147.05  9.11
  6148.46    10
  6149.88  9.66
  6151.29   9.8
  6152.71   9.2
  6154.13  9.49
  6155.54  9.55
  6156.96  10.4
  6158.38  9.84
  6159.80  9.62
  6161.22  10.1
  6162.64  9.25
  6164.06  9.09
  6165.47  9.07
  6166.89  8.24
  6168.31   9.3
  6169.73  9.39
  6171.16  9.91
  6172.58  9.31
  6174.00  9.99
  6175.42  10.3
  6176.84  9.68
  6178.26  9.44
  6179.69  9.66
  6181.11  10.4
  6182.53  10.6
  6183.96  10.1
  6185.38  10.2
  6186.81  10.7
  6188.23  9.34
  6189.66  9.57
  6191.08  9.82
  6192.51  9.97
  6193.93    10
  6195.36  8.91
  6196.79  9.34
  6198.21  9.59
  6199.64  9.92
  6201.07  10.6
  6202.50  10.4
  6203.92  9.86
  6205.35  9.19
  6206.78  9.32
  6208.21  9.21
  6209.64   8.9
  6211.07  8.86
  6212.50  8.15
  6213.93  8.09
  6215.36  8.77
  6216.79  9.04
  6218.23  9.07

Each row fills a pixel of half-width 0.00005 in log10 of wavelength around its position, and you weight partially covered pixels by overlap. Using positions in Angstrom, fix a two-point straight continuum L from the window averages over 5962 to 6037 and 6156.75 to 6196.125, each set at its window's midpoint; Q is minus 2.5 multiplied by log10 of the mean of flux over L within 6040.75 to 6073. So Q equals 0.03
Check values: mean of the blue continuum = 9.37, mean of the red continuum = 9.71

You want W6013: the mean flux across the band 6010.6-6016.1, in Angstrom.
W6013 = 9.31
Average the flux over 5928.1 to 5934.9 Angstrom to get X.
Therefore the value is 9.38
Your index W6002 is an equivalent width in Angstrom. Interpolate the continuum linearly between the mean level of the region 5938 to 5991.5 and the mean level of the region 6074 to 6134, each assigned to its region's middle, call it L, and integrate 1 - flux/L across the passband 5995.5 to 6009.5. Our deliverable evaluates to -0.7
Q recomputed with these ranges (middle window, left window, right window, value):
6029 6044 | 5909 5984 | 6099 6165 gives -0.077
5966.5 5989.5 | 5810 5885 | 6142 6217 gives 0.041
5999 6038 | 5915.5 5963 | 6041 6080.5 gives -0.030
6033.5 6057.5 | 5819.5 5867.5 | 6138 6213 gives 0.031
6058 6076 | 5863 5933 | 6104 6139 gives -0.063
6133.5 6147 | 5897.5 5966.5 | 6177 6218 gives 0.071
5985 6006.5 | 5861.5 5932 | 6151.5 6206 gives -0.001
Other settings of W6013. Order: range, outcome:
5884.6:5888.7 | 8.82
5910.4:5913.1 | 8.53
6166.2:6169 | 8.77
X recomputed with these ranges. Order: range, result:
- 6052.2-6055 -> 9.24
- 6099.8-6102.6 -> 7.6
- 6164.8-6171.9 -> 9.17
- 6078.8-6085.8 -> 9.08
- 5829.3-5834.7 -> 11.1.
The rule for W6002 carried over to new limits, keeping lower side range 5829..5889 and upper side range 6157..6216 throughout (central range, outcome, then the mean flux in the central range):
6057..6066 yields 0.36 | 9.18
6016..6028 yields 0.31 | 9.31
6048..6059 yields 0.33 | 9.27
